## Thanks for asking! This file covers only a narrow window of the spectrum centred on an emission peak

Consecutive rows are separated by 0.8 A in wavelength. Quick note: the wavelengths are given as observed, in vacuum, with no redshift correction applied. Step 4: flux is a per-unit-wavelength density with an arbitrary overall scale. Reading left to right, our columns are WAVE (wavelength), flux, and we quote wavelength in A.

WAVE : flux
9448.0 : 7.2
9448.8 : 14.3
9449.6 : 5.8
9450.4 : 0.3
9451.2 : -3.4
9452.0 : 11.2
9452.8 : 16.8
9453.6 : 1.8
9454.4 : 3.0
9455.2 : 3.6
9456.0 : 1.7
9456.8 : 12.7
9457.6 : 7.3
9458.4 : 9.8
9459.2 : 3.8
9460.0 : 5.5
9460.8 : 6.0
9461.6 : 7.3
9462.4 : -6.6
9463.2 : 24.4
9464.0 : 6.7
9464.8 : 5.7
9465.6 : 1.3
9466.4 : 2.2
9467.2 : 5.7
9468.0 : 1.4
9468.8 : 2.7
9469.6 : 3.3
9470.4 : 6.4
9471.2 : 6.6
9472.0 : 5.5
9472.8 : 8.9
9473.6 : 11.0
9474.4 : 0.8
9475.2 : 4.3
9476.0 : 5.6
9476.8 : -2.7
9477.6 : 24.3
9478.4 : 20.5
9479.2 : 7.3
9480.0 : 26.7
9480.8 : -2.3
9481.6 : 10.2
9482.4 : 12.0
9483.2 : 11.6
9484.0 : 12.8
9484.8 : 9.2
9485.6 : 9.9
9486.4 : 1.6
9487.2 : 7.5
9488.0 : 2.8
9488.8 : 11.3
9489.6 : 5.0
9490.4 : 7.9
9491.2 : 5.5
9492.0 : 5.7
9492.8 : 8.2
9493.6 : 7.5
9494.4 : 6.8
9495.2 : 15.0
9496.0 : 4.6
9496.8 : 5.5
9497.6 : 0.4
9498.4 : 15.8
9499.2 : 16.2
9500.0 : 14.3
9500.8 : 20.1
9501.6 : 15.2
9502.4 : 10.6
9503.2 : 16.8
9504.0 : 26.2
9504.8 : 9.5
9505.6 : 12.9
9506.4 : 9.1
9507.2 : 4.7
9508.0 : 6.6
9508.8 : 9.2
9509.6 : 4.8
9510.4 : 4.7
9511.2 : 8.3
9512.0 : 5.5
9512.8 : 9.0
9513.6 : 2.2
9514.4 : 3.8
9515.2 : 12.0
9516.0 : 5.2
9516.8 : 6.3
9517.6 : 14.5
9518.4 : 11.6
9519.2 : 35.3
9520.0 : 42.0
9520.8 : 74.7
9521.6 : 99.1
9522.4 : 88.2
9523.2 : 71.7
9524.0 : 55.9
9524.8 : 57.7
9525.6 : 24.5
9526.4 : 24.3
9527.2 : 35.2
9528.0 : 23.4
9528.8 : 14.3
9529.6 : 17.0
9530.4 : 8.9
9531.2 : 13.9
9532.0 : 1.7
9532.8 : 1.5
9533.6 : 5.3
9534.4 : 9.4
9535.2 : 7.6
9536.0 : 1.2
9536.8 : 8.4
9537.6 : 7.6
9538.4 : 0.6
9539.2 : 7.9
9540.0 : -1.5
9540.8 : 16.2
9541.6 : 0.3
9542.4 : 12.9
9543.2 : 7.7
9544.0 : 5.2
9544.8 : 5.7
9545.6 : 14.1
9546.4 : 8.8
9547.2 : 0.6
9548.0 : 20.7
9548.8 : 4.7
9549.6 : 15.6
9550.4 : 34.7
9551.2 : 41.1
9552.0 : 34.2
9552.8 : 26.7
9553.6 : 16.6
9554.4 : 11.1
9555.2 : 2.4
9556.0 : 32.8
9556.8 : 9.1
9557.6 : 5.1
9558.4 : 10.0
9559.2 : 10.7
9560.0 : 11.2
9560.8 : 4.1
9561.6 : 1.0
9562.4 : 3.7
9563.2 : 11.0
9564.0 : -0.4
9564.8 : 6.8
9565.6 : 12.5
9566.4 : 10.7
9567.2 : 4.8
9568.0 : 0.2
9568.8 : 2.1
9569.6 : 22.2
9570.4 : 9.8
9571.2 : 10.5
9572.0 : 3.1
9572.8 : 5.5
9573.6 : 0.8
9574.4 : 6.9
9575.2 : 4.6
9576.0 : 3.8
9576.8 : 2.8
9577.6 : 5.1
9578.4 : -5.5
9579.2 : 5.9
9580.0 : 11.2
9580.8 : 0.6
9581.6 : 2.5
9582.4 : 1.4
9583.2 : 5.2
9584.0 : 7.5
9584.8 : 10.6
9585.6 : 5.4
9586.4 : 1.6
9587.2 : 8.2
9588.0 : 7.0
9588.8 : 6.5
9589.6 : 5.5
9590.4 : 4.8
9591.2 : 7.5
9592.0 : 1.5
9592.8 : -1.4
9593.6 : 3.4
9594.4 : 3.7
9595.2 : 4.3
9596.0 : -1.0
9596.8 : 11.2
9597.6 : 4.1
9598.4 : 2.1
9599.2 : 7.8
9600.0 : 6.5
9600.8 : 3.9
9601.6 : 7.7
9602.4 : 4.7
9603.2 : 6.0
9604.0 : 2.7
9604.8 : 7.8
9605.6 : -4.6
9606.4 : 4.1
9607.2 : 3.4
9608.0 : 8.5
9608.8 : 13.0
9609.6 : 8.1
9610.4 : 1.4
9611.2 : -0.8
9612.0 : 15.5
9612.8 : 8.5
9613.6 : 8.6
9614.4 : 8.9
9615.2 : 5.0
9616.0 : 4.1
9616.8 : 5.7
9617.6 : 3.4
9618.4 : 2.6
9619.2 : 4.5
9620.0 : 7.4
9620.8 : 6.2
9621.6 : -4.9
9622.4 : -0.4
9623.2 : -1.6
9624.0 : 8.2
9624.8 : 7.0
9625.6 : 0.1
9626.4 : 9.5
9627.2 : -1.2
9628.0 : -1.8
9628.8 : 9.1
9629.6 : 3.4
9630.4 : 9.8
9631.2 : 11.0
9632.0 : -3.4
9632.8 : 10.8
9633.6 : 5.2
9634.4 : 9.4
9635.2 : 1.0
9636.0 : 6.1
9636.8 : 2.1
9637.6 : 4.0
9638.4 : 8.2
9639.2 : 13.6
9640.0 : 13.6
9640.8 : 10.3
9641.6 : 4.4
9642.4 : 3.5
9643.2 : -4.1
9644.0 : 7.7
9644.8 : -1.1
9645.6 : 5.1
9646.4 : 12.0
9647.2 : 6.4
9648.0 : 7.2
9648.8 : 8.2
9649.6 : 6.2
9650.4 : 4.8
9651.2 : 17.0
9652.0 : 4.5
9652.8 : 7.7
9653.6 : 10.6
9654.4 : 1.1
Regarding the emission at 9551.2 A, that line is [N II]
